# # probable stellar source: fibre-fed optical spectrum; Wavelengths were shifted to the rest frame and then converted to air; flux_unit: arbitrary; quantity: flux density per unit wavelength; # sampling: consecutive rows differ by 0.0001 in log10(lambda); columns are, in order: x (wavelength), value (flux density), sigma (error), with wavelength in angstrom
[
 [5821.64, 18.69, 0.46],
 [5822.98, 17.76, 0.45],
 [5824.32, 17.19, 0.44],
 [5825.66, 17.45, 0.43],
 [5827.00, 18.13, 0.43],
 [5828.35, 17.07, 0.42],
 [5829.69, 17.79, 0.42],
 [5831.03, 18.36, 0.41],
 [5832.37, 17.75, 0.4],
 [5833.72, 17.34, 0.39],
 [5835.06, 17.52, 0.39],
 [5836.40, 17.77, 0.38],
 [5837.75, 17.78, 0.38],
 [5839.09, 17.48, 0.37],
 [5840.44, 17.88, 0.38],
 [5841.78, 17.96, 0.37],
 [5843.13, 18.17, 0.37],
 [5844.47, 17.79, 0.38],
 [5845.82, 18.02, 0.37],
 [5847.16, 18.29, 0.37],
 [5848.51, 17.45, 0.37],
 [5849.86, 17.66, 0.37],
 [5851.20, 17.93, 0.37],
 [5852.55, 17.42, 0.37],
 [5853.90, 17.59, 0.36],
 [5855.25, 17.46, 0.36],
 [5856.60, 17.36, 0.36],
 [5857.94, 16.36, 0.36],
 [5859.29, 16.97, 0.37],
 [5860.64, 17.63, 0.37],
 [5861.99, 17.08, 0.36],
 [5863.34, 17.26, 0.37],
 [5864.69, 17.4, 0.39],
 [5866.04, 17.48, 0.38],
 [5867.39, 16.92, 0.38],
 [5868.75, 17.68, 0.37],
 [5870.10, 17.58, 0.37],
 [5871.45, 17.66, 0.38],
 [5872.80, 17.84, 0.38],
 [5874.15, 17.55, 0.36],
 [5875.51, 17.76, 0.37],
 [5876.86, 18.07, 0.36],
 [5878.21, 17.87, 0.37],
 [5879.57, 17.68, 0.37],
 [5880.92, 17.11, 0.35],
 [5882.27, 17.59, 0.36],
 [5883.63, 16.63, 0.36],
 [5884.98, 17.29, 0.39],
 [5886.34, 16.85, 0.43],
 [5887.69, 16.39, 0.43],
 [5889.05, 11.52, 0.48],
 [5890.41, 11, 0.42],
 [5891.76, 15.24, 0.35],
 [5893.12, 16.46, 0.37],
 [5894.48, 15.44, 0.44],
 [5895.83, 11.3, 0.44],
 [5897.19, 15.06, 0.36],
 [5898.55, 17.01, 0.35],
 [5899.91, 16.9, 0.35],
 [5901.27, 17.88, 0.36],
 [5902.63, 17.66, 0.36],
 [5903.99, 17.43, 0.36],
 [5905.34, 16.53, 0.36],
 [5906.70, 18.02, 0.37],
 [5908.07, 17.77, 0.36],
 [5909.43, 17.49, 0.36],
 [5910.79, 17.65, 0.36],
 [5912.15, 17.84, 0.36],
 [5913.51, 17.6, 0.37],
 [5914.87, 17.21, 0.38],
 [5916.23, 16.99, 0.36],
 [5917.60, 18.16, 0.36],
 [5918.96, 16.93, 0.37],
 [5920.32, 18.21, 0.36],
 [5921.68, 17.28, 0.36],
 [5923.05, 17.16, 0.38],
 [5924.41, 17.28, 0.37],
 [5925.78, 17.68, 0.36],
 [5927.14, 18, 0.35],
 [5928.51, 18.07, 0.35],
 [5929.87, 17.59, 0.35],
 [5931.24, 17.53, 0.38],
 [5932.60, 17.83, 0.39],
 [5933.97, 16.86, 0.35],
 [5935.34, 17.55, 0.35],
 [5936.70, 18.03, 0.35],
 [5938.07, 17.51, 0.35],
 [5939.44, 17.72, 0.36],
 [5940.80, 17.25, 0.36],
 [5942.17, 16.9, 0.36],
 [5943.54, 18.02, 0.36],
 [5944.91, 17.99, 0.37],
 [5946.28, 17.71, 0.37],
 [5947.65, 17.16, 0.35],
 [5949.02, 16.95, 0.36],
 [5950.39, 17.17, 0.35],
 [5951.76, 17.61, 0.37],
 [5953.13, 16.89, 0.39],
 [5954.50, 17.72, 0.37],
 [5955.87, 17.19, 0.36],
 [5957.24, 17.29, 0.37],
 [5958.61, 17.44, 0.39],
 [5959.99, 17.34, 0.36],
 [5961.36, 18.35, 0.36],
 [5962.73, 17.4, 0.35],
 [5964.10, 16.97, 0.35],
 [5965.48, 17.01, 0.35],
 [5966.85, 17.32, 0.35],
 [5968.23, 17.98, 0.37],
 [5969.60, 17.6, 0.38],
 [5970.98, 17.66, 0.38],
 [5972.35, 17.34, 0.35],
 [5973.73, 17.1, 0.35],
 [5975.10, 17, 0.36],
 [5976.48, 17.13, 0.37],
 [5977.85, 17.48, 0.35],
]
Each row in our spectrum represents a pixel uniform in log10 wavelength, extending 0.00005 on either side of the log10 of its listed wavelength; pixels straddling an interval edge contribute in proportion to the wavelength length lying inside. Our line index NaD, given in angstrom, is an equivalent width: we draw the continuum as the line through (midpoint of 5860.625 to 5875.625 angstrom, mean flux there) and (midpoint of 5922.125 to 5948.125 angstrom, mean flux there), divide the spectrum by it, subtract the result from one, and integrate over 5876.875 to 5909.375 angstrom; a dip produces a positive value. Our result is 2.3 angstrom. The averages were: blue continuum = 17.5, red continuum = 17.6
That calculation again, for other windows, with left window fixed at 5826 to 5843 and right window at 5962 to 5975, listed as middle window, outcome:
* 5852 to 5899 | 2.7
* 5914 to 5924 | 0.0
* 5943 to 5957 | 0.0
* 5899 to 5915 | 0.0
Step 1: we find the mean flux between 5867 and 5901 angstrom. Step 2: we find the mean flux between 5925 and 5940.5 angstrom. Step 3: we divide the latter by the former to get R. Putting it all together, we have 1.08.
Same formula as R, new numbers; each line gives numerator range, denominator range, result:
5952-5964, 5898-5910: 1.00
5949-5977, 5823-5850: 0.98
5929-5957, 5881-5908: 1.09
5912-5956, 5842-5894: 1.03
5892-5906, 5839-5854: 0.91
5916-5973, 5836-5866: 1.00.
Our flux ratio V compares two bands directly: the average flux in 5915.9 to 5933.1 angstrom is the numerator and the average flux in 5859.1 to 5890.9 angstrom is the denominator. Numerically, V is 1.04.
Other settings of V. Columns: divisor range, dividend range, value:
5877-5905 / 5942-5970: 1.09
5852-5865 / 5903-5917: 1.01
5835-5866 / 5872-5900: 0.92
